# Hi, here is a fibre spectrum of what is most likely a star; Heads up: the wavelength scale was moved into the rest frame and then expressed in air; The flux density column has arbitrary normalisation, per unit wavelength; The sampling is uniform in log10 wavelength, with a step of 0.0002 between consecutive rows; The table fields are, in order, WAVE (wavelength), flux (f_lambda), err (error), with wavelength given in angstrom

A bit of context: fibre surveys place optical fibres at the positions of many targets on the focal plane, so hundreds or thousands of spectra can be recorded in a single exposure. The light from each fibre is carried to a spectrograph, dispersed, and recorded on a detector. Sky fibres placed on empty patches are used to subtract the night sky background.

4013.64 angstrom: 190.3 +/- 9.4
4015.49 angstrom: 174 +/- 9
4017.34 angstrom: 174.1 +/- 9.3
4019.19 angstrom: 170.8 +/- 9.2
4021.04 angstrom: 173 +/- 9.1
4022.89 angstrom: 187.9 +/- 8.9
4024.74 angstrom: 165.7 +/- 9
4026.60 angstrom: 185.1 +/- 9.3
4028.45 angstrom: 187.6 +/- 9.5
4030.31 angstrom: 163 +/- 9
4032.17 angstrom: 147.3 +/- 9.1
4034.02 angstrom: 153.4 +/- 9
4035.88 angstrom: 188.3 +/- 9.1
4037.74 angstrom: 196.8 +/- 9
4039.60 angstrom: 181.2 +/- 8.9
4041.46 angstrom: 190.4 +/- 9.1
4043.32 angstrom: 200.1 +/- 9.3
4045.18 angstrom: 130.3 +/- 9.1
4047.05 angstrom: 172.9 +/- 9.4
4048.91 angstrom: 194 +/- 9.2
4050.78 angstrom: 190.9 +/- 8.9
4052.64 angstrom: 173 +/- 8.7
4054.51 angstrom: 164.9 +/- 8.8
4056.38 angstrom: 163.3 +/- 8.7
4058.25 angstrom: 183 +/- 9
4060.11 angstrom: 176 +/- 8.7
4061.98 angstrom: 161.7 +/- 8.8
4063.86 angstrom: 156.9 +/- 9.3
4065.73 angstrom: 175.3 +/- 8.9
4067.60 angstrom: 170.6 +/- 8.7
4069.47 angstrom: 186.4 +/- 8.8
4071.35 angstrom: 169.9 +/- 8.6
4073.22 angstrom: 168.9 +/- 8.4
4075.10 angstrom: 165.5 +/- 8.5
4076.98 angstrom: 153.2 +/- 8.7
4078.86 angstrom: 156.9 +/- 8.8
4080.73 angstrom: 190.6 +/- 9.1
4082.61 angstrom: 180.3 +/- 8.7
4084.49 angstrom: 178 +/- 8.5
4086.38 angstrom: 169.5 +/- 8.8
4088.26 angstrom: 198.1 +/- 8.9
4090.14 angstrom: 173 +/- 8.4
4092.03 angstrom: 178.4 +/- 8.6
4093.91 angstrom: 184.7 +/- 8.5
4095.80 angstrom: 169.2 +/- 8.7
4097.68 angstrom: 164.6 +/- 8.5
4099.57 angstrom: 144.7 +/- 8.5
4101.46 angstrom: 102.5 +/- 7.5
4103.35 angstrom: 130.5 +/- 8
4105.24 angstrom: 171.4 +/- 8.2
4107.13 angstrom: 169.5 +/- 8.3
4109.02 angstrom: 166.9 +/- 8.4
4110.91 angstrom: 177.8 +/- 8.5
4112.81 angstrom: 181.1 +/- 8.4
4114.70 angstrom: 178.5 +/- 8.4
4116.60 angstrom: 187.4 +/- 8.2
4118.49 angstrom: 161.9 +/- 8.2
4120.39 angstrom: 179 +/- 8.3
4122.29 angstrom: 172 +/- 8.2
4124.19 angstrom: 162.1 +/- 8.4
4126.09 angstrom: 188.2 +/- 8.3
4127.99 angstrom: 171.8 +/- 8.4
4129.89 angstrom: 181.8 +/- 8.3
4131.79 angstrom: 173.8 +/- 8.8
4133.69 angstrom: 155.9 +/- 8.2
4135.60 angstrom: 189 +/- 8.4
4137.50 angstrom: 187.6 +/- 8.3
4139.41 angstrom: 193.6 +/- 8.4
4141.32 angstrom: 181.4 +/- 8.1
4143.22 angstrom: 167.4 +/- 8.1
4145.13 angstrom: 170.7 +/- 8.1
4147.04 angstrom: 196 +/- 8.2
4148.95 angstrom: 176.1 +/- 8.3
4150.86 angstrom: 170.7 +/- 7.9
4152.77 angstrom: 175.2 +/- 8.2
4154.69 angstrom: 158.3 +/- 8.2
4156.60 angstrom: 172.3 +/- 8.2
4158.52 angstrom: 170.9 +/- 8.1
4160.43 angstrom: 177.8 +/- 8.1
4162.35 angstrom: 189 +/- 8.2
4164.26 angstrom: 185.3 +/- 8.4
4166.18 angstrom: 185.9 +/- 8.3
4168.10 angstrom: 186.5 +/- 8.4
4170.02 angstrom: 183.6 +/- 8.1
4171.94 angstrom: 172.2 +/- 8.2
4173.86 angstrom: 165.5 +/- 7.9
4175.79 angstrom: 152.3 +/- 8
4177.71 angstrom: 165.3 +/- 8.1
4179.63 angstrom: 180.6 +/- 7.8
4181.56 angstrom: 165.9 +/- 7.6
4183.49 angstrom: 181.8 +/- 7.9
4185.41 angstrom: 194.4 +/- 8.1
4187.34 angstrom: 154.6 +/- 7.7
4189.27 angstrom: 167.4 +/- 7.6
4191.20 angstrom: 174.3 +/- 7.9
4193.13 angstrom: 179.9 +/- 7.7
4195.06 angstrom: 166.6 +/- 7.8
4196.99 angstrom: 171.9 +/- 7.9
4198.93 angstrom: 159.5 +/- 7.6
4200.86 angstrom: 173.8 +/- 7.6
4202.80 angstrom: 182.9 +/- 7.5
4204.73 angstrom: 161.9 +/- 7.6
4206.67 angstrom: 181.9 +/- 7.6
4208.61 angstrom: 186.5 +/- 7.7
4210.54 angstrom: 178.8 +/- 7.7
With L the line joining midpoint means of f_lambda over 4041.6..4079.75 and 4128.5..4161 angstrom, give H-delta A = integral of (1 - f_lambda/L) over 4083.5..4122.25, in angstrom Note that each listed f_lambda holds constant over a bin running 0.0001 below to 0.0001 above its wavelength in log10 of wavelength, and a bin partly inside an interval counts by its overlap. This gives 1.2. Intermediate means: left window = 171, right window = 176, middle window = 168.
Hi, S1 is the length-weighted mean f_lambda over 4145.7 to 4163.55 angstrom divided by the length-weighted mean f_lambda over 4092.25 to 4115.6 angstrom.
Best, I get 1.09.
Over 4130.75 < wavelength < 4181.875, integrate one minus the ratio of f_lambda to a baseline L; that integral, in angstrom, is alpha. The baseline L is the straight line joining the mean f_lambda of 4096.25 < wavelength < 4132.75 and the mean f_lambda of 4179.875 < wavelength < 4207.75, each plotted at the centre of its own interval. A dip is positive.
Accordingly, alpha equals -1.83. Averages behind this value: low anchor 167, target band 176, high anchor 173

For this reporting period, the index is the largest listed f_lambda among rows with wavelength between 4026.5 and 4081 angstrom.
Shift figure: 200.1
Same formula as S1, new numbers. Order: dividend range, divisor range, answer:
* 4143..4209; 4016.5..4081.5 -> 1.01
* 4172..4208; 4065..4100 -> 0.99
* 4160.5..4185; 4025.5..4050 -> 1.00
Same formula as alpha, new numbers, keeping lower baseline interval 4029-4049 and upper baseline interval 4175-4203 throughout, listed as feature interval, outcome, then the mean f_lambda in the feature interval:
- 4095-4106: 1.67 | 146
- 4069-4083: 0.20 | 171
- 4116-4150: -1.04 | 177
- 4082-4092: -0.39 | 179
